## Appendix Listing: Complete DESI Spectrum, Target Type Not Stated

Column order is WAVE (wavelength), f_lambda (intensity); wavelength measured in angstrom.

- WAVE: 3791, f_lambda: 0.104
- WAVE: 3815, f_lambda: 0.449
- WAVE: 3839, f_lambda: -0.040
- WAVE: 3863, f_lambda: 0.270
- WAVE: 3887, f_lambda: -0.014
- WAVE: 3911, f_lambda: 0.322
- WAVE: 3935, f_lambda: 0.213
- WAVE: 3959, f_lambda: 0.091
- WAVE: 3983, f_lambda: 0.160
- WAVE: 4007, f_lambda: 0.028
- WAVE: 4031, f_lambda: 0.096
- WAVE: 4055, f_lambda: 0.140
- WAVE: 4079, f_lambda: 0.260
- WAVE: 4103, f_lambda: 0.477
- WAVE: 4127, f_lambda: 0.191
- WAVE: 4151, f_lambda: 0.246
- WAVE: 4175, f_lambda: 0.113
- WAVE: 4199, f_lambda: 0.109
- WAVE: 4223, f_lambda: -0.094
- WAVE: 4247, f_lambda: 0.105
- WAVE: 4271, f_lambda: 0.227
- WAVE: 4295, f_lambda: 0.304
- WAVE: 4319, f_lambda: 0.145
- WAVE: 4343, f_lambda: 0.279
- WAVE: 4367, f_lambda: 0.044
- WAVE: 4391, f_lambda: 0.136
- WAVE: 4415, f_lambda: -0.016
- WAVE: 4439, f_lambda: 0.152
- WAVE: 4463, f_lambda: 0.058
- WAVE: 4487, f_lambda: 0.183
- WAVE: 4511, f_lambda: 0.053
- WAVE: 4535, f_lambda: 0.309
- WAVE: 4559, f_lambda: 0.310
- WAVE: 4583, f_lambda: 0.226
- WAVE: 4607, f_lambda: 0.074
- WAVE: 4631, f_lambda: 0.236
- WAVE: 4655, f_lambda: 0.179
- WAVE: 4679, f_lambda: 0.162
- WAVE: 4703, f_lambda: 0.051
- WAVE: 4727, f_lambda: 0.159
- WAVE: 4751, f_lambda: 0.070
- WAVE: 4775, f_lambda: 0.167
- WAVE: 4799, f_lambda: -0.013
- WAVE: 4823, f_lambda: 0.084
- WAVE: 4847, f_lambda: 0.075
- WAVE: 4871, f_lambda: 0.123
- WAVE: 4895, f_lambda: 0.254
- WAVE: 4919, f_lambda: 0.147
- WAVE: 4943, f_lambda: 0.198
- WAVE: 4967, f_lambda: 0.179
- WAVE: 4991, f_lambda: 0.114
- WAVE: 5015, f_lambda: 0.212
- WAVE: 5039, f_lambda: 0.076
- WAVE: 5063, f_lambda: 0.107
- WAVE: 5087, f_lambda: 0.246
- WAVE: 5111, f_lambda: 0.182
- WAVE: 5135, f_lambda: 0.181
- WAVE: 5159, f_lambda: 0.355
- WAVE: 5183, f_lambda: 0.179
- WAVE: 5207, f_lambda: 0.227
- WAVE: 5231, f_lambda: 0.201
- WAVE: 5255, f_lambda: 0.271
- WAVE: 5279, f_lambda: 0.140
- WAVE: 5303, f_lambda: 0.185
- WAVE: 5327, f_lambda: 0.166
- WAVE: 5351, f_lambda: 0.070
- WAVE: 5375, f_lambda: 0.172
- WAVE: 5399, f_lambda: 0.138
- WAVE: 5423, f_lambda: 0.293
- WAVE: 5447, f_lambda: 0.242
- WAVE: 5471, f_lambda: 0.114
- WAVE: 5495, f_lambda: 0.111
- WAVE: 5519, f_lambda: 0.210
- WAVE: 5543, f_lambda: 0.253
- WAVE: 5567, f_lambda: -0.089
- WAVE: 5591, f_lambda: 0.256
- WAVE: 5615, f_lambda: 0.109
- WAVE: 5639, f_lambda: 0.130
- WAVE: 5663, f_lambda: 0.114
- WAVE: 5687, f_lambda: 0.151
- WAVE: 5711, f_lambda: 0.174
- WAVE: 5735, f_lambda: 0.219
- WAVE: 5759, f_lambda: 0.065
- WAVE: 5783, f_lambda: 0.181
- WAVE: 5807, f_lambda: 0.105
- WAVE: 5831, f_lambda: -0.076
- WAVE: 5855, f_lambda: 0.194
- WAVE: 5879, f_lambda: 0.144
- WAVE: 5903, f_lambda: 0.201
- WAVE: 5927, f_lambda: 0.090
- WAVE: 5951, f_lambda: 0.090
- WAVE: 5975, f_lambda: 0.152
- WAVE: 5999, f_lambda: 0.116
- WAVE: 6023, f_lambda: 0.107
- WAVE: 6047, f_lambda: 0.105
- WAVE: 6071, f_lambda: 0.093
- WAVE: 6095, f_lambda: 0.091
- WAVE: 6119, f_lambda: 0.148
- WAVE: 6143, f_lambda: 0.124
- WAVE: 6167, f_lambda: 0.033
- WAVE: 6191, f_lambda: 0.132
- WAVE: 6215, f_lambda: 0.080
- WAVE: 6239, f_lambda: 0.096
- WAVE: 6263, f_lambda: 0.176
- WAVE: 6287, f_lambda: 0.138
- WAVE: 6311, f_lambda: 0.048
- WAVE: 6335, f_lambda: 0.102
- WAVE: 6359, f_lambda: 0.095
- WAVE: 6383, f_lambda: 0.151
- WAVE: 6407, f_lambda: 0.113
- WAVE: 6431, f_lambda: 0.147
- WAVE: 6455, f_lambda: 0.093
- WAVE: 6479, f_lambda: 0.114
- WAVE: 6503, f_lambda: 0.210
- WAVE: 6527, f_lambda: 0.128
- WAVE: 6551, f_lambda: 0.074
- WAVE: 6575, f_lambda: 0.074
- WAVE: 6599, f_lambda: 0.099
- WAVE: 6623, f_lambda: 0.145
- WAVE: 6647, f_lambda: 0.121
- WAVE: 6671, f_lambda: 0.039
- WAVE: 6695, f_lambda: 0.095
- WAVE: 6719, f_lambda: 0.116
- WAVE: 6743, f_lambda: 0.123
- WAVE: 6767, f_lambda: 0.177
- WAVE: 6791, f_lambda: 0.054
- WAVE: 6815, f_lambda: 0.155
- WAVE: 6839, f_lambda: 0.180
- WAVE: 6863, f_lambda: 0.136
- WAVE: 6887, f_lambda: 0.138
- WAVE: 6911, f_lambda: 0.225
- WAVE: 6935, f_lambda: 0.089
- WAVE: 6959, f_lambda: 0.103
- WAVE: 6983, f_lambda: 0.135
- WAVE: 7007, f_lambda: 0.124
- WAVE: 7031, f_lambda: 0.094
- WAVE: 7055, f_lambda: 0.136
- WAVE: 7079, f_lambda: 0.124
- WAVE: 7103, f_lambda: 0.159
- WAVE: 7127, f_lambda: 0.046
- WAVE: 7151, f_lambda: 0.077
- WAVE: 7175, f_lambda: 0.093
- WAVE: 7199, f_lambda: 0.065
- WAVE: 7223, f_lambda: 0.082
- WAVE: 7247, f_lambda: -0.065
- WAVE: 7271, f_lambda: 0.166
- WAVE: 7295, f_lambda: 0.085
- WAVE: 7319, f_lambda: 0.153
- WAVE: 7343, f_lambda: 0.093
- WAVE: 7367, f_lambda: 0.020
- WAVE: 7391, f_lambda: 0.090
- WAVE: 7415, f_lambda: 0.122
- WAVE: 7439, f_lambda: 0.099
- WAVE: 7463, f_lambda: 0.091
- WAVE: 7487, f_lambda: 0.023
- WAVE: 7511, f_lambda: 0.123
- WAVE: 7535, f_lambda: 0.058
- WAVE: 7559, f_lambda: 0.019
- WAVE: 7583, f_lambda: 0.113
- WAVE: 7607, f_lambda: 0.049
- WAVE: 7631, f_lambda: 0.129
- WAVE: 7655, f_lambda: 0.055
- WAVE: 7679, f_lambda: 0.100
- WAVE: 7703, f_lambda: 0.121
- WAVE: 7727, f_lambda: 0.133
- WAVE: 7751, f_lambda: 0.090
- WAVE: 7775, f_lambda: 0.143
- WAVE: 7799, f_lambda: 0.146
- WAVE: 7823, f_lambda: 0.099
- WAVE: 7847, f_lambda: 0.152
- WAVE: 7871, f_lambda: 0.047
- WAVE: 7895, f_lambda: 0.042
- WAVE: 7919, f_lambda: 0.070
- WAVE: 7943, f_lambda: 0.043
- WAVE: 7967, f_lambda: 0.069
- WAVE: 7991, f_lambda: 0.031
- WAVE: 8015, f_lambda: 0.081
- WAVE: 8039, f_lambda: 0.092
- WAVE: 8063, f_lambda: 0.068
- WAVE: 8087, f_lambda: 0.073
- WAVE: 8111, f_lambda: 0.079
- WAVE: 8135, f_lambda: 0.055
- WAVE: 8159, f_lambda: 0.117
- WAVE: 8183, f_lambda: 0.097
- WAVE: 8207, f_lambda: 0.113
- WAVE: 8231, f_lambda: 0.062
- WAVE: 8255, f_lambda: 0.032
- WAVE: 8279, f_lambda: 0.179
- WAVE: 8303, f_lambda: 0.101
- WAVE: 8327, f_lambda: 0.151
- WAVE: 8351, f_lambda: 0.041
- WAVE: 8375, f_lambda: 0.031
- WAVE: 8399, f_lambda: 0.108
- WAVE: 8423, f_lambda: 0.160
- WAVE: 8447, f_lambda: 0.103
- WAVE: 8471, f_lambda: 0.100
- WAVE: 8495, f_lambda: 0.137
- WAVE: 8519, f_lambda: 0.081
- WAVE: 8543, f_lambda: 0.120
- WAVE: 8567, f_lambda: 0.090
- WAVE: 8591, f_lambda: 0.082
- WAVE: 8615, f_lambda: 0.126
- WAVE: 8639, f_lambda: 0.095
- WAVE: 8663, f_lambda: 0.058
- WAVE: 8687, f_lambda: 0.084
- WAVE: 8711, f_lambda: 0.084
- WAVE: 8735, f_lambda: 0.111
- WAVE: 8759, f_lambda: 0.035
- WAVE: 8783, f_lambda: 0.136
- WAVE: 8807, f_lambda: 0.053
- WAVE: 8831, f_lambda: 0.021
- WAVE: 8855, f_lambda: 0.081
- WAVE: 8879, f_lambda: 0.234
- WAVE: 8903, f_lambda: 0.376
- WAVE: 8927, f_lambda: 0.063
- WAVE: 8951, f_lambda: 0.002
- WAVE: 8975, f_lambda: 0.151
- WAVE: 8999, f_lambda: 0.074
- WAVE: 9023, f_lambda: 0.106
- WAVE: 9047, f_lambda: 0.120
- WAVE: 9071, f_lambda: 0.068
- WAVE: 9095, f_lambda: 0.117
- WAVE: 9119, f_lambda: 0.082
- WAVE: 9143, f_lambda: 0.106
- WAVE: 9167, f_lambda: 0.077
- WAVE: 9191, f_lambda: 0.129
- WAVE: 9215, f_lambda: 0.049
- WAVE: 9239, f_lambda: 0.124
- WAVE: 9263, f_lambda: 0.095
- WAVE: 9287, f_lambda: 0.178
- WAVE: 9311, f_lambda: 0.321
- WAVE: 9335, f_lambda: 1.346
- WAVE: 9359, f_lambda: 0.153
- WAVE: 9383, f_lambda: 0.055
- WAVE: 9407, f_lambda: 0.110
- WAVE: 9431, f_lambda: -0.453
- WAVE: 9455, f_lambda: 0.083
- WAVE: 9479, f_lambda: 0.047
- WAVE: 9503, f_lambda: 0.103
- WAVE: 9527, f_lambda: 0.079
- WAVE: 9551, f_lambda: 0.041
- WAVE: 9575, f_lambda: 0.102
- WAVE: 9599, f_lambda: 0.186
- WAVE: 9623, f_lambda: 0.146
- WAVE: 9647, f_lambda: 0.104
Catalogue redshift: 1.39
